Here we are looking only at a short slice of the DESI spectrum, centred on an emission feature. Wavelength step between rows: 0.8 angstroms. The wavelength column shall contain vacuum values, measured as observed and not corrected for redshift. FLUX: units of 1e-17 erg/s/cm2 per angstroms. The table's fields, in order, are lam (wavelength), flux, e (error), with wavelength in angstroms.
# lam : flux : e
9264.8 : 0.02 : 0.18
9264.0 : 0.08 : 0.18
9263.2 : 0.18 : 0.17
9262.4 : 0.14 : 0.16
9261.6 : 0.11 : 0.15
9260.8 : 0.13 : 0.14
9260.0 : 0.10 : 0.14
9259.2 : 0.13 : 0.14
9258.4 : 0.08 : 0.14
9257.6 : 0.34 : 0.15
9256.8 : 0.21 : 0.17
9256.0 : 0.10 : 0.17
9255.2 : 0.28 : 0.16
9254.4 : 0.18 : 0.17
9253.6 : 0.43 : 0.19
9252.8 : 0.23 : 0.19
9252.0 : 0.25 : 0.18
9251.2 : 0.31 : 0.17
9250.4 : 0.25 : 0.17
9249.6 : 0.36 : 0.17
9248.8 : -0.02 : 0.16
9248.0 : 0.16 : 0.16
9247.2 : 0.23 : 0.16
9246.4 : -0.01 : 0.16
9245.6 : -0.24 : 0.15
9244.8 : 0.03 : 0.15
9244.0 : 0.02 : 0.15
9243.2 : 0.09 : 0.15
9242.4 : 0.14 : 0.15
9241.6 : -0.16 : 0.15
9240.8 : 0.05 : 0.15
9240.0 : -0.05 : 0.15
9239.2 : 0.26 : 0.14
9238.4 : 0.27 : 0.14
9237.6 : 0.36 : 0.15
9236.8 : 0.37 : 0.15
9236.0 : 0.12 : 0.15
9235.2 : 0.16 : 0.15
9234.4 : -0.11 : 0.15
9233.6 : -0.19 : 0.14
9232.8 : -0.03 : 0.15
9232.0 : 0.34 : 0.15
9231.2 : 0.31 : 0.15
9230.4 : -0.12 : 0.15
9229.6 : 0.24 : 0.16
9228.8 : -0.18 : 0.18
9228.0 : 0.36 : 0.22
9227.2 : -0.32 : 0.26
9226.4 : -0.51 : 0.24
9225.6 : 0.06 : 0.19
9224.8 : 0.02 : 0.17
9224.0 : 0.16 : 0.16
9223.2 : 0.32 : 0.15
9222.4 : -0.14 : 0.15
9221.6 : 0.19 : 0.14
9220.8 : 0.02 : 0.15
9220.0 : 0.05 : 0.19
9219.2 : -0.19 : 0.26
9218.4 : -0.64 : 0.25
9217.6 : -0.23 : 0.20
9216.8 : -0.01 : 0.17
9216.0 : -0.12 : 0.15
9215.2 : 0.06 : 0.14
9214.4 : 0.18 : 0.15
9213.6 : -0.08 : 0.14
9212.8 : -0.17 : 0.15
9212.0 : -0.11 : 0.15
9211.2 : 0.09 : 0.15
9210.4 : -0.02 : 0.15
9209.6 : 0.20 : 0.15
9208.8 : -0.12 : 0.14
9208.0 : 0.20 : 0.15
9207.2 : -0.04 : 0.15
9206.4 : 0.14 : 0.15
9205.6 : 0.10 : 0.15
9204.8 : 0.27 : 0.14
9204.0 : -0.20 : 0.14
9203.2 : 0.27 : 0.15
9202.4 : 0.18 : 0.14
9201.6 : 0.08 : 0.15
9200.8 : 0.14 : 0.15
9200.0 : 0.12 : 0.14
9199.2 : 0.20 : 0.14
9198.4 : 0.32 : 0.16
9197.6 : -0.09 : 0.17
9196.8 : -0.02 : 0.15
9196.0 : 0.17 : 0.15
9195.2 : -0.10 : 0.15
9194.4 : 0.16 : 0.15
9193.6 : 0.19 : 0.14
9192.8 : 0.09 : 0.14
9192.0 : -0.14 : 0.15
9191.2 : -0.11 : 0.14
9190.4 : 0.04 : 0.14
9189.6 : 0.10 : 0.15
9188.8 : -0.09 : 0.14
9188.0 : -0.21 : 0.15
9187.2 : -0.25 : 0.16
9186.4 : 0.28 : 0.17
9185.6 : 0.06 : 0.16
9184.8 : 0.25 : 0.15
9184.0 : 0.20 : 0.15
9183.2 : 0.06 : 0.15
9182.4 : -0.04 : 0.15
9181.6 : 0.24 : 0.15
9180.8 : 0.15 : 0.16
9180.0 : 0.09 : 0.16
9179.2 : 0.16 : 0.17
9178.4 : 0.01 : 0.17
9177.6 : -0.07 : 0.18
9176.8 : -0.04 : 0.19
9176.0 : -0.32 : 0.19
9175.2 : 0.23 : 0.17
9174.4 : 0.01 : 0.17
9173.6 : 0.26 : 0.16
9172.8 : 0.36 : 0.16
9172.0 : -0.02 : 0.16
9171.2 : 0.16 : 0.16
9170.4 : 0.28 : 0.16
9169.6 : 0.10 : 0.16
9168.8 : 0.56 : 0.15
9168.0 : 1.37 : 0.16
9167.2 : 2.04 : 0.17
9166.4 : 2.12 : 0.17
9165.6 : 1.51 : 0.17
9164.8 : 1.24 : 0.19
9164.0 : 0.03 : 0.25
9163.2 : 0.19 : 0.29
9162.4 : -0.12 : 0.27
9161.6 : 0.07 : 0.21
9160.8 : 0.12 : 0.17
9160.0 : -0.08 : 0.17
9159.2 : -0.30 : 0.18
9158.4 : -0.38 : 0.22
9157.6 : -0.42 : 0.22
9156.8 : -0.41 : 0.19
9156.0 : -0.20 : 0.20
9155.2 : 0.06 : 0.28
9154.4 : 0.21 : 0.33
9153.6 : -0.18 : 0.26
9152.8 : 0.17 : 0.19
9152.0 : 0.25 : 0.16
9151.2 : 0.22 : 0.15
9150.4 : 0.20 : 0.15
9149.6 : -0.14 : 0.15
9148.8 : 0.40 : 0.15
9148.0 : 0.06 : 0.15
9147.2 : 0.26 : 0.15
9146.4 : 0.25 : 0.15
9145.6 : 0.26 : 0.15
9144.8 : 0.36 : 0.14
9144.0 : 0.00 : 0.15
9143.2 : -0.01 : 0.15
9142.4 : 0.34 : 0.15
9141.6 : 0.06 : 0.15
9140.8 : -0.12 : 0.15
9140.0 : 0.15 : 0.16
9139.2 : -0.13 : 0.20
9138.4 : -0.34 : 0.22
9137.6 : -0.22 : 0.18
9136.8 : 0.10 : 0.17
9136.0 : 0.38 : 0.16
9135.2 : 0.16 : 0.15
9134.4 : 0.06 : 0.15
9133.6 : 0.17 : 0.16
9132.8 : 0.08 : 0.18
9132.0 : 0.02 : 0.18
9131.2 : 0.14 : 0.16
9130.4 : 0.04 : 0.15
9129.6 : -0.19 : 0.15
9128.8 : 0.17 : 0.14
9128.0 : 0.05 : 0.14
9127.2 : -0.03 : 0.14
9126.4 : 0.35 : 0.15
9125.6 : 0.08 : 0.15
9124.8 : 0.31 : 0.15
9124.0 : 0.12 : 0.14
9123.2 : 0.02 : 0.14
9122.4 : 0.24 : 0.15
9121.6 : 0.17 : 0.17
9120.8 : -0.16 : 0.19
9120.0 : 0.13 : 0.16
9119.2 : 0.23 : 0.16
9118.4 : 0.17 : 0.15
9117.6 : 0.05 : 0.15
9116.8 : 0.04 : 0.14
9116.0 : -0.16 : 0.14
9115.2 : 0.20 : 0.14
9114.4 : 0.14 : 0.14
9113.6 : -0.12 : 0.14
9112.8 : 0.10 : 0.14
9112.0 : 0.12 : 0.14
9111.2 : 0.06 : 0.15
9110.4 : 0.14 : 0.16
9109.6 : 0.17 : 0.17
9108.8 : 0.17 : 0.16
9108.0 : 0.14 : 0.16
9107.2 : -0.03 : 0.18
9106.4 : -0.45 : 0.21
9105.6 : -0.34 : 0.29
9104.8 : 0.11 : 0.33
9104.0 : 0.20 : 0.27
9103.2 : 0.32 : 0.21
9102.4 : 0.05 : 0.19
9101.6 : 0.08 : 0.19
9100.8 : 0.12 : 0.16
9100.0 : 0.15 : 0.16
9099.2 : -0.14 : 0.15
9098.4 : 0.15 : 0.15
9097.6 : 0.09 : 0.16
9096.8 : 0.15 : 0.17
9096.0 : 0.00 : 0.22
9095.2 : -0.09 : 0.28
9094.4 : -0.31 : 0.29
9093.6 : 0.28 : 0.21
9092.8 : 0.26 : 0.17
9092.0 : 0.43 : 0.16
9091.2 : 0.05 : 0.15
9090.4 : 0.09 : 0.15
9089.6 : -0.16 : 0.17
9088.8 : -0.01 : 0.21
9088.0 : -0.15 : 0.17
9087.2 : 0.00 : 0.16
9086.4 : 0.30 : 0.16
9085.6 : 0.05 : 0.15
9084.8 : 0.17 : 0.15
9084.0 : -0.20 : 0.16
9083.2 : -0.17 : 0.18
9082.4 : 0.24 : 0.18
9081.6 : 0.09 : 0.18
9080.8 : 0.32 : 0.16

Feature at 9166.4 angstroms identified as [O III]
